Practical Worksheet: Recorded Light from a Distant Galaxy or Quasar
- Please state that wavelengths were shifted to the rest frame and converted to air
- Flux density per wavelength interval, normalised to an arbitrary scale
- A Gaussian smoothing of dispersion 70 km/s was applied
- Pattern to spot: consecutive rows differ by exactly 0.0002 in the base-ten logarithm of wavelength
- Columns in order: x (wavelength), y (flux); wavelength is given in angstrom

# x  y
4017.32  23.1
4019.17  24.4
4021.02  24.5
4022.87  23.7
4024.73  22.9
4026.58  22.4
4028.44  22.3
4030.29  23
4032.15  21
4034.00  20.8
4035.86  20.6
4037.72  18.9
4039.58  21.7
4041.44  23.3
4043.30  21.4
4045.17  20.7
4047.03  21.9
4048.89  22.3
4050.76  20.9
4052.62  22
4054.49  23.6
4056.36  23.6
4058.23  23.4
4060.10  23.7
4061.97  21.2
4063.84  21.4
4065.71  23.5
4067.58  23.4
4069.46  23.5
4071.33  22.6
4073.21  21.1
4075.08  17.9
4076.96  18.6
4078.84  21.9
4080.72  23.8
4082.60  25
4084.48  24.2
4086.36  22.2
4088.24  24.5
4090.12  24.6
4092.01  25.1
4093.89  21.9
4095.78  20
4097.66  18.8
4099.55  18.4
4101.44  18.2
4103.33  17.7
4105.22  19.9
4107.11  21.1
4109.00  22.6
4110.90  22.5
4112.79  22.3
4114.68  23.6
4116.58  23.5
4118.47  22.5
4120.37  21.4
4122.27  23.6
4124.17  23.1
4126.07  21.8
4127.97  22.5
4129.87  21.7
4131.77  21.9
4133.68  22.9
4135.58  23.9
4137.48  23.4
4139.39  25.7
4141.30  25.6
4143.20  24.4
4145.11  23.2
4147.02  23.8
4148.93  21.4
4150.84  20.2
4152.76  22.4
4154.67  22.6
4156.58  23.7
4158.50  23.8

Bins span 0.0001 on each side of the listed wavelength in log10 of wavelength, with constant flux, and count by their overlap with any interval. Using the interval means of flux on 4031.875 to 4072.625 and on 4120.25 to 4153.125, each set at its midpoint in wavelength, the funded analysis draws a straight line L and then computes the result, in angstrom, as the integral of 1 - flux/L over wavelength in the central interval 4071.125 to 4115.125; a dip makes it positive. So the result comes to 1.9 angstrom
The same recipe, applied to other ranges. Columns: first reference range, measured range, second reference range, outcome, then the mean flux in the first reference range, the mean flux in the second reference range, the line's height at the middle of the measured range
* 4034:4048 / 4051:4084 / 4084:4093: 0.6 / 21.2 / 24.1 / 22.8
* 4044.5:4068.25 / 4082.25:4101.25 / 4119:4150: 0.4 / 22.4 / 23.1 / 22.8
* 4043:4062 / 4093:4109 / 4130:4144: 2.4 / 22.3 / 23.8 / 23.2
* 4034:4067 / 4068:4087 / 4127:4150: 0.2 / 22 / 23.4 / 22.4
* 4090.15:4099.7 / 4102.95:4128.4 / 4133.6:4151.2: 0.3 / 21.4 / 23.6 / 22.4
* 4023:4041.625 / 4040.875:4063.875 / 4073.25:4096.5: -0.3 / 21.7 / 22.4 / 22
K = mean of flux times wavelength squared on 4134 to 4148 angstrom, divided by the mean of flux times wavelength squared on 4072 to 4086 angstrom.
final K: 1.1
